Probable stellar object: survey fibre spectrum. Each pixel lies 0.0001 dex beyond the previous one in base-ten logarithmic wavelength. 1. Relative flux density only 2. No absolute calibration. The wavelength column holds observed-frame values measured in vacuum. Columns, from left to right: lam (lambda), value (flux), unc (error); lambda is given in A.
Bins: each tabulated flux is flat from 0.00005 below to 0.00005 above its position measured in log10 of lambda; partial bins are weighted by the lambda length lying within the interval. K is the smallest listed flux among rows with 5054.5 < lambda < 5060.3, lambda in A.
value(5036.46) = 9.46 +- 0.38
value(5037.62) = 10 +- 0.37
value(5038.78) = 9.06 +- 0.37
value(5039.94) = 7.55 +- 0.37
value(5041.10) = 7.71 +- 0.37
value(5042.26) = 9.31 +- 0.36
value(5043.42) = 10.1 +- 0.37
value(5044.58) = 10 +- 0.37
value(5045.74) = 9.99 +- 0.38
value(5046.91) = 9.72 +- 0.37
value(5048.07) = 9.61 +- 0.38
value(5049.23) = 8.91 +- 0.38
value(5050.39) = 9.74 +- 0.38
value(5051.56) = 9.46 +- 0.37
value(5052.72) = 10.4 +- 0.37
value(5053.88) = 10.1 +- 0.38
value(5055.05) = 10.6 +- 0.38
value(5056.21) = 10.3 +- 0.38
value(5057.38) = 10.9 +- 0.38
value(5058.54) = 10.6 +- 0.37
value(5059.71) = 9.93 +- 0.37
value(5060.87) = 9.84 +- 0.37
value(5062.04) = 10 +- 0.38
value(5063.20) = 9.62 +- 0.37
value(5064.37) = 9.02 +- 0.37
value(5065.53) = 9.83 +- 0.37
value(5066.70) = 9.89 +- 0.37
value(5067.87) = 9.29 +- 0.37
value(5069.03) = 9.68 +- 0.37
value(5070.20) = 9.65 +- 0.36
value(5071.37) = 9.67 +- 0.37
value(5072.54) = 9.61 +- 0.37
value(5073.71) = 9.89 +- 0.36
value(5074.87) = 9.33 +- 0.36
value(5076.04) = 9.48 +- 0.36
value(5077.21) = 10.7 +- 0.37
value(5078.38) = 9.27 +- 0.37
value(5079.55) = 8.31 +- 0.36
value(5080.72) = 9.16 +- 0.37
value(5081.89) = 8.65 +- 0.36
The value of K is 9.93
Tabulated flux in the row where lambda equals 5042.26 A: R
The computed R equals 9.31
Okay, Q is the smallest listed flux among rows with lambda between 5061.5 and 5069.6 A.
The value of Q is 9.02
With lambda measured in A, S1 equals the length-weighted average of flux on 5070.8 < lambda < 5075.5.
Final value 9.63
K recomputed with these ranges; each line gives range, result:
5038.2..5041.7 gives 7.55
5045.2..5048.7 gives 9.61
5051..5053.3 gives 9.46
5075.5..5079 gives 9.27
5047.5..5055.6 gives 8.91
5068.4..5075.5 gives 9.33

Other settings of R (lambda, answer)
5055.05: 10.6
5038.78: 9.06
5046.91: 9.72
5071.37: 9.67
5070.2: 9.65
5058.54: 10.6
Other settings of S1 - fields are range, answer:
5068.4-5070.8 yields 9.66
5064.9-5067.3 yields 9.84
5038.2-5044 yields 8.75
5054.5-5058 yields 10.6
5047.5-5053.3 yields 9.63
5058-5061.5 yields 10.1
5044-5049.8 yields 9.65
